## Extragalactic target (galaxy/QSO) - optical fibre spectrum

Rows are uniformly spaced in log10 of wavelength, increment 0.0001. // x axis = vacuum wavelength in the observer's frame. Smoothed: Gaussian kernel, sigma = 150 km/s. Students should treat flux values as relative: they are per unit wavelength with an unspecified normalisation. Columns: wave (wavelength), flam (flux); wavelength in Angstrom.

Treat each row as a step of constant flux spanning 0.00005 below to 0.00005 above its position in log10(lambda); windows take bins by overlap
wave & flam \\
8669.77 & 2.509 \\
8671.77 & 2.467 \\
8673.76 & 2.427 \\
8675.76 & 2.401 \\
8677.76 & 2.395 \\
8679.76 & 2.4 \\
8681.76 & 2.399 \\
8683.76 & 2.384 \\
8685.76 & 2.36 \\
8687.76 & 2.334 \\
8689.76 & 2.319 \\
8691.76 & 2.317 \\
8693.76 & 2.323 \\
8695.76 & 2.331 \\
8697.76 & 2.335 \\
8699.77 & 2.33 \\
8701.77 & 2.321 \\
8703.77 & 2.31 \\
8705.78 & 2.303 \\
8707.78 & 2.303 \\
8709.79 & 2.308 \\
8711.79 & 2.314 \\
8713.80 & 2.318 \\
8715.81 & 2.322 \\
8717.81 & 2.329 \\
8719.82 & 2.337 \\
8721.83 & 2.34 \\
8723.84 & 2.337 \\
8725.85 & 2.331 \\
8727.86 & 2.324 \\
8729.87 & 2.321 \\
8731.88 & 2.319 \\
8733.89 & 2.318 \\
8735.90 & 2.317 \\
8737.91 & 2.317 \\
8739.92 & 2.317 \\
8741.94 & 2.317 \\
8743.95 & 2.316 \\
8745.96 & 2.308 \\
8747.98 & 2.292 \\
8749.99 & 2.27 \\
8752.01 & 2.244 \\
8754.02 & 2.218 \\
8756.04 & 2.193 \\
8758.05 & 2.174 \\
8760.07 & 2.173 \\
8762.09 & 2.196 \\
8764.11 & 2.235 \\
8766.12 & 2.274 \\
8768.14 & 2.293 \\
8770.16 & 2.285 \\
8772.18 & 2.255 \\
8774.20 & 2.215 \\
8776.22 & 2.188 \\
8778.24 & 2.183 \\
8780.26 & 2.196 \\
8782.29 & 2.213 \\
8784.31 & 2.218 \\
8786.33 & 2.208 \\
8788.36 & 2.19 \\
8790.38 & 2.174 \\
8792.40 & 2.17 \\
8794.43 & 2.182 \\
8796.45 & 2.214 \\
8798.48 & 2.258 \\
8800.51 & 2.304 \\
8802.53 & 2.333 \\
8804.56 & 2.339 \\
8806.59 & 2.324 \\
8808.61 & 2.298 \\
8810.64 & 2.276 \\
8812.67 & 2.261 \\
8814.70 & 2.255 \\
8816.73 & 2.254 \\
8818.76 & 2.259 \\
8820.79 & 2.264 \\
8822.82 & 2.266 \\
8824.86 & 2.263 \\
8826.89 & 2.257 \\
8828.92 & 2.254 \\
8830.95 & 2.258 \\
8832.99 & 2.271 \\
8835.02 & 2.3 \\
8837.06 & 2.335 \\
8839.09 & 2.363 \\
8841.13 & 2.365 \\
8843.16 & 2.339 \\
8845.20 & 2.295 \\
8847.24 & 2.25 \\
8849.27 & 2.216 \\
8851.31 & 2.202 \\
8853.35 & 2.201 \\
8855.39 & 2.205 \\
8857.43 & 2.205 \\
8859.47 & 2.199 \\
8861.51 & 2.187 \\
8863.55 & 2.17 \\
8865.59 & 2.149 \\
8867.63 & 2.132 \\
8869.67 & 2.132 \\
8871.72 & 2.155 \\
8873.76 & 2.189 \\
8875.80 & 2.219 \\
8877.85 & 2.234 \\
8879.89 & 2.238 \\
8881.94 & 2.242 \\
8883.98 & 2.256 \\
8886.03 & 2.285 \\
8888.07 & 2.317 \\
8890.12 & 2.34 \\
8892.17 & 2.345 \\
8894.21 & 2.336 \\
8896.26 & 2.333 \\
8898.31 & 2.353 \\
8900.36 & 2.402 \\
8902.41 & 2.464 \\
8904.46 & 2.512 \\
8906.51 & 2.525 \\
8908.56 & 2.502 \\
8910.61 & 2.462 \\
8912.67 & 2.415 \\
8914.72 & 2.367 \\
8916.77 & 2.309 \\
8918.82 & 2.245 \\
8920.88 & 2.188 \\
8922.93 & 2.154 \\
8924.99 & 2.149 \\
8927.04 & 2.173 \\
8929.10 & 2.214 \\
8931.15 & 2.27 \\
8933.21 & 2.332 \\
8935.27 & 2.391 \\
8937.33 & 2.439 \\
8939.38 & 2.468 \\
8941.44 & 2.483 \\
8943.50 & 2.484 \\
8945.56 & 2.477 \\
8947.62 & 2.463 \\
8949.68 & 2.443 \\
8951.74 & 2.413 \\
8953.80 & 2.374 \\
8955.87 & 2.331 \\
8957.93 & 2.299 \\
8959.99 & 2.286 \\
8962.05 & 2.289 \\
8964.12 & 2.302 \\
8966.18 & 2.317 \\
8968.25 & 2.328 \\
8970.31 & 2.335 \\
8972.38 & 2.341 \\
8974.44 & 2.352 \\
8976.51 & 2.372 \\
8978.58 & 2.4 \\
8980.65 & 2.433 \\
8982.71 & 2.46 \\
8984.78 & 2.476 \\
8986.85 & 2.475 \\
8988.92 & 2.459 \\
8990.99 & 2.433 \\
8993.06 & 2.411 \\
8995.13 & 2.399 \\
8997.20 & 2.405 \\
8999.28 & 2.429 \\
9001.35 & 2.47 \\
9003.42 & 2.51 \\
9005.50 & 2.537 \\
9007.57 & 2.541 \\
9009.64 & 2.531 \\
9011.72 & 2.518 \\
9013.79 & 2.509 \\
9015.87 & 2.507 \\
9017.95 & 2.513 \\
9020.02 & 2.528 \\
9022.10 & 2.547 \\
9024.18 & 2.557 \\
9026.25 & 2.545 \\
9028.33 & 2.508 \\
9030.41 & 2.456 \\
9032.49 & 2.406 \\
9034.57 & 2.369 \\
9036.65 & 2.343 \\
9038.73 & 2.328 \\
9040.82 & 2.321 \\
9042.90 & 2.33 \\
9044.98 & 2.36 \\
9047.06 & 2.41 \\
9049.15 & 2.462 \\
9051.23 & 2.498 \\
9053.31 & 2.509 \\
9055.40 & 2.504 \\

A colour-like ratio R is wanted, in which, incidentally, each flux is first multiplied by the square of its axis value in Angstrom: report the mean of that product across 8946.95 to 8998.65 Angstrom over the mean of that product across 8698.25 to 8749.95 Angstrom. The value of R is 1.09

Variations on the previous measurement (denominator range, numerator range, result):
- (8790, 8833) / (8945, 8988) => 1.09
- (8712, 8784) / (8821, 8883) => 1.01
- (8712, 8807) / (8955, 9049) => 1.13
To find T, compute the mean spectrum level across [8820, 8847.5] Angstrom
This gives 2.29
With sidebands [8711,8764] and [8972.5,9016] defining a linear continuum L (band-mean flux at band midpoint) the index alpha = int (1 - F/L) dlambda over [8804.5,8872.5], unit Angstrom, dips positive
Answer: 3.04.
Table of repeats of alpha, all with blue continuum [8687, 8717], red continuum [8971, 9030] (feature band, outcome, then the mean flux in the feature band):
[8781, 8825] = 2.2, 2.25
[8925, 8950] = 0.6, 2.38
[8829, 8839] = 0.4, 2.29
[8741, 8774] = 1.3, 2.25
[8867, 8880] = 1.2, 2.18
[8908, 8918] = 0.1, 2.4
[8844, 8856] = 0.8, 2.23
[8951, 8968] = 0.9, 2.32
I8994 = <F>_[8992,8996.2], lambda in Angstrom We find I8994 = 2.41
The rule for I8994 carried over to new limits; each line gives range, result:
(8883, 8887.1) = 2.27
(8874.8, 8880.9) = 2.23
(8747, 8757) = 2.24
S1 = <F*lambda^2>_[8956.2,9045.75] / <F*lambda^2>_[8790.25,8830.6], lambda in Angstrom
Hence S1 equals 1.1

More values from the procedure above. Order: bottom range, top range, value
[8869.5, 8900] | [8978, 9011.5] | 1.11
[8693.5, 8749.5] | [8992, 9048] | 1.13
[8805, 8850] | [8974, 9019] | 1.12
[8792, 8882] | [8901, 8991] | 1.08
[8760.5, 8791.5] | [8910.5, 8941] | 1.07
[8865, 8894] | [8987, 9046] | 1.13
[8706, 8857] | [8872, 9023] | 1.09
